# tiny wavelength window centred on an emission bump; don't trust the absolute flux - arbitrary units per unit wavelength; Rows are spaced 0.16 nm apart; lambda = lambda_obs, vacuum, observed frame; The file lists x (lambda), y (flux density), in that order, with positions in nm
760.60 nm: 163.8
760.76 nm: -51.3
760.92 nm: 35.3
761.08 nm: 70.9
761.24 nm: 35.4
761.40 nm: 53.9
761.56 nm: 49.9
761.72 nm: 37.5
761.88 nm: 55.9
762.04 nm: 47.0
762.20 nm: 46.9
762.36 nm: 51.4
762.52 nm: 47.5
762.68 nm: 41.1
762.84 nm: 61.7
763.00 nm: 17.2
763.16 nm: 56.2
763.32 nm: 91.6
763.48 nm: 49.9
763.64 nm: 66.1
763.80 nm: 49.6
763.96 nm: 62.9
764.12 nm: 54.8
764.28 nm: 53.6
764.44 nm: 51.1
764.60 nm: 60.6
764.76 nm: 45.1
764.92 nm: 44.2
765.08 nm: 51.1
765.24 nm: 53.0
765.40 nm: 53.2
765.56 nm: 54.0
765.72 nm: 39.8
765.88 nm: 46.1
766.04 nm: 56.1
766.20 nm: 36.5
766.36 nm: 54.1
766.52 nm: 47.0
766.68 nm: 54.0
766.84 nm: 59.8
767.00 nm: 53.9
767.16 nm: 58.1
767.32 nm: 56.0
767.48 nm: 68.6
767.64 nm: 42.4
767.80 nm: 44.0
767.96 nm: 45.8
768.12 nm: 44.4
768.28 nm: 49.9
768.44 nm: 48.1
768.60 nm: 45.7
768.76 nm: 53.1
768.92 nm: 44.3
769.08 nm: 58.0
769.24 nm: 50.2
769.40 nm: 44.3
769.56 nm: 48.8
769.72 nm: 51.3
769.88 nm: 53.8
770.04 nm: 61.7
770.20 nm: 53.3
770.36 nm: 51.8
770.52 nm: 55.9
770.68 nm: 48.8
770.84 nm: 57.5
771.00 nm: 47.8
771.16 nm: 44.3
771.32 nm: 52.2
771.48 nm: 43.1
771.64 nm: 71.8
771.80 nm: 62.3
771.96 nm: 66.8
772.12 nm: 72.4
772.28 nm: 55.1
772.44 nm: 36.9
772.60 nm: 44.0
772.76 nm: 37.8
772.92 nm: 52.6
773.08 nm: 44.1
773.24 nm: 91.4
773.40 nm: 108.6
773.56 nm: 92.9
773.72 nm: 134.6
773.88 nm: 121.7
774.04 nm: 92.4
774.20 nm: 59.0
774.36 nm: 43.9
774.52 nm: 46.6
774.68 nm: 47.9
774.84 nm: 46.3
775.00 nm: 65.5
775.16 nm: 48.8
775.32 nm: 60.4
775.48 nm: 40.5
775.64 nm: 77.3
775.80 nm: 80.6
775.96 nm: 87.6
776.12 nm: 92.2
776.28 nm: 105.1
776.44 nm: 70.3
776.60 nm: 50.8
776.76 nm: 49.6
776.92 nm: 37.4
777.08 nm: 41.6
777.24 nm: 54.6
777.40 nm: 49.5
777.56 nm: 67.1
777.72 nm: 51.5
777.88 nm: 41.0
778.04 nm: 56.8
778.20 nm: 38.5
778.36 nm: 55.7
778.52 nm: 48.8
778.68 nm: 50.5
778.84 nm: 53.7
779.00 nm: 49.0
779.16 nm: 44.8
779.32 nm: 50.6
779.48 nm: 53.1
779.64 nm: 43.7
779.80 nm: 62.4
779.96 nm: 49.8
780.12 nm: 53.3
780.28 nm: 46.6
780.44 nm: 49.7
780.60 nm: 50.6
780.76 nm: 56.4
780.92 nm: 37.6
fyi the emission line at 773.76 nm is H-alpha 6563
